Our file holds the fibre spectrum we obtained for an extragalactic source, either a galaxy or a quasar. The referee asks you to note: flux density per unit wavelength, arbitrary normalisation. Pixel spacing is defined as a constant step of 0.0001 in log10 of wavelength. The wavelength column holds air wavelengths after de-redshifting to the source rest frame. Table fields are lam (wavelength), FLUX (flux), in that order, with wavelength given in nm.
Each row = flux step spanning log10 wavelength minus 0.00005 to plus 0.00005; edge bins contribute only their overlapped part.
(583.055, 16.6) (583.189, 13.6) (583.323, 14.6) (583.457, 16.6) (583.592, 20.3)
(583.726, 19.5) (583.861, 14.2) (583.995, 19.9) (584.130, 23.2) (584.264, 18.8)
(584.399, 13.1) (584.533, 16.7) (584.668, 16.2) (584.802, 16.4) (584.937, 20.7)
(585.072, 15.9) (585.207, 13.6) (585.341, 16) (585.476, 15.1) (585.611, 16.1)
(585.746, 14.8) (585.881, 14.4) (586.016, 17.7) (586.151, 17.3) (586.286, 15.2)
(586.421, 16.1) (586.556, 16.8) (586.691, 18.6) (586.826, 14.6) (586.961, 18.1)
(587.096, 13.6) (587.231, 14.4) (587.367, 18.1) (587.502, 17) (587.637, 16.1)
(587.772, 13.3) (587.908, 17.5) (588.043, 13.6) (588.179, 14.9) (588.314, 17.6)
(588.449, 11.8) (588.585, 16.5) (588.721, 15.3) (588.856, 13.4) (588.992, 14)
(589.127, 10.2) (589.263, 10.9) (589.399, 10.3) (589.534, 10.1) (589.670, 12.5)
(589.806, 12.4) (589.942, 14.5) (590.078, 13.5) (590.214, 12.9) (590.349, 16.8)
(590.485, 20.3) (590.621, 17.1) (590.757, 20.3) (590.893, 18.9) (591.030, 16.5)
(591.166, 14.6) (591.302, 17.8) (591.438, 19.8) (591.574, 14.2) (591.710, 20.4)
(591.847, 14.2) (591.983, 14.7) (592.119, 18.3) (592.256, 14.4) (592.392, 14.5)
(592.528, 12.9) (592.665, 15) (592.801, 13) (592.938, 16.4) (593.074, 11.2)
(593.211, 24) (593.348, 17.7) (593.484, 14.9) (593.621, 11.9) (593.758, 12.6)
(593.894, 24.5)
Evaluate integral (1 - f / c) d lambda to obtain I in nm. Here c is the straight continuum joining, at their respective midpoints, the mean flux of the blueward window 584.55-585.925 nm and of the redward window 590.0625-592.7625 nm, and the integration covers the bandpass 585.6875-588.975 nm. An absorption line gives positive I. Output 0.09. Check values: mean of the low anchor 16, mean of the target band 15.7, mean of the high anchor 16.4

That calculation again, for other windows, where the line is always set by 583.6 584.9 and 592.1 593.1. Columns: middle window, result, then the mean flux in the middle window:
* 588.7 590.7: 0.249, 13.6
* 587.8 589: 0.086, 14.9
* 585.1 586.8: 0.112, 15.9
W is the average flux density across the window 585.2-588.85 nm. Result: 15.7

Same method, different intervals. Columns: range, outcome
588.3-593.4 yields 15.2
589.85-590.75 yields 16.1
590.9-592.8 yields 15.9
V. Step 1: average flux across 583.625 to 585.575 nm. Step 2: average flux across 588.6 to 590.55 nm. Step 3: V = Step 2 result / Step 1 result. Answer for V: 0.78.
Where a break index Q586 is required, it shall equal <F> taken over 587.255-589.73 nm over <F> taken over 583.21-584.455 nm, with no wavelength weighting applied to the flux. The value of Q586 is 0.80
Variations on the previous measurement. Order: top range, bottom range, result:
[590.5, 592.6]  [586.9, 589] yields 1.09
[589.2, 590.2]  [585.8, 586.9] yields 0.74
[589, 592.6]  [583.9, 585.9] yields 0.90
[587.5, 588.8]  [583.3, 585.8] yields 0.90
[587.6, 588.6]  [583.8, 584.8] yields 0.87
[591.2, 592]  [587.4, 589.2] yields 1.14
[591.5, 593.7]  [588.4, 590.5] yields 1.16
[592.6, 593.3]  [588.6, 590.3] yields 1.26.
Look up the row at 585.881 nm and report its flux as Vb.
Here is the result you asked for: 14.4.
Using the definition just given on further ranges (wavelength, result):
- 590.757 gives 20.3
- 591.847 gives 14.2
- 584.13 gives 23.2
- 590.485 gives 20.3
